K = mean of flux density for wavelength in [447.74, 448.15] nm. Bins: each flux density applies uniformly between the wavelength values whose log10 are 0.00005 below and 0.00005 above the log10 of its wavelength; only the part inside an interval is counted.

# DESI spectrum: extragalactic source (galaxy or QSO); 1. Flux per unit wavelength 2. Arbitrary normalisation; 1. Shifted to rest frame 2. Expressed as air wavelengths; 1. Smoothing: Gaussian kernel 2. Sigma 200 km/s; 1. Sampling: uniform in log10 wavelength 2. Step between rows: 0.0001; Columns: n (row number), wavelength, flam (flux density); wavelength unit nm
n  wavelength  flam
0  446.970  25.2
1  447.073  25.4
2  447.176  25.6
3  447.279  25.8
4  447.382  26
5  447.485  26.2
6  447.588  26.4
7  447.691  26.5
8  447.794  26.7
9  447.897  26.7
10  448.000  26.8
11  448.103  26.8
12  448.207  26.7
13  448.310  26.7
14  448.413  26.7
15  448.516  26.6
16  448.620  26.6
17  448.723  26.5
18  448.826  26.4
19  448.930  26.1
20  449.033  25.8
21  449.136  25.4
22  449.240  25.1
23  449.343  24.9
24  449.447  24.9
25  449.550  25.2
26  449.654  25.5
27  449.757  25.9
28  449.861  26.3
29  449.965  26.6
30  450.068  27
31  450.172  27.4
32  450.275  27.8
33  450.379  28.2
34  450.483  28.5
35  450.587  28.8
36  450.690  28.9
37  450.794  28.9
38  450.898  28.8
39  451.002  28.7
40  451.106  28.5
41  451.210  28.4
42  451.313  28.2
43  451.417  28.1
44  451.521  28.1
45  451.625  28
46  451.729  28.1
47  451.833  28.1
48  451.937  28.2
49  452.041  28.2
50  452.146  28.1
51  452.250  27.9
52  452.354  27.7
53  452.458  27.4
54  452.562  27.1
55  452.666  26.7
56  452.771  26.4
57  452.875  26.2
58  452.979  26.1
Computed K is 26.8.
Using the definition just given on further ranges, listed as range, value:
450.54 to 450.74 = 29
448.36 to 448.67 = 26.6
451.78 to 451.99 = 28.2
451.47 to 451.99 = 28.1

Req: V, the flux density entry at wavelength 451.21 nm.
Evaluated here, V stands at 28.4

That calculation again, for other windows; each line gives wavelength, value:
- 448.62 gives 26.6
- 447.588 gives 26.4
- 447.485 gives 26.2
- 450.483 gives 28.5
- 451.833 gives 28.1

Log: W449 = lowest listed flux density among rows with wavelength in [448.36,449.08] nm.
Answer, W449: 25.8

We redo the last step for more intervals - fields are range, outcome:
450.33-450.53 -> 28.2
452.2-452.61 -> 27.1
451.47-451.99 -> 28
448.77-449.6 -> 24.9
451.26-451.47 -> 28.1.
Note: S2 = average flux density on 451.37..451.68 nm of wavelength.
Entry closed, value 28.1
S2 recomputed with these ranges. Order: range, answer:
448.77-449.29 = 25.8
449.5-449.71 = 25.4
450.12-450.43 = 27.8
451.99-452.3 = 28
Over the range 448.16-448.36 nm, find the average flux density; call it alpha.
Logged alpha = 26.7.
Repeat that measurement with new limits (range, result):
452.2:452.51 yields 27.7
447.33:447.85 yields 26.4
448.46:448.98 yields 26.4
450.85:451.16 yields 28.6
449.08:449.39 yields 25.2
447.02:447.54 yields 25.8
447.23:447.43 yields 25.9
